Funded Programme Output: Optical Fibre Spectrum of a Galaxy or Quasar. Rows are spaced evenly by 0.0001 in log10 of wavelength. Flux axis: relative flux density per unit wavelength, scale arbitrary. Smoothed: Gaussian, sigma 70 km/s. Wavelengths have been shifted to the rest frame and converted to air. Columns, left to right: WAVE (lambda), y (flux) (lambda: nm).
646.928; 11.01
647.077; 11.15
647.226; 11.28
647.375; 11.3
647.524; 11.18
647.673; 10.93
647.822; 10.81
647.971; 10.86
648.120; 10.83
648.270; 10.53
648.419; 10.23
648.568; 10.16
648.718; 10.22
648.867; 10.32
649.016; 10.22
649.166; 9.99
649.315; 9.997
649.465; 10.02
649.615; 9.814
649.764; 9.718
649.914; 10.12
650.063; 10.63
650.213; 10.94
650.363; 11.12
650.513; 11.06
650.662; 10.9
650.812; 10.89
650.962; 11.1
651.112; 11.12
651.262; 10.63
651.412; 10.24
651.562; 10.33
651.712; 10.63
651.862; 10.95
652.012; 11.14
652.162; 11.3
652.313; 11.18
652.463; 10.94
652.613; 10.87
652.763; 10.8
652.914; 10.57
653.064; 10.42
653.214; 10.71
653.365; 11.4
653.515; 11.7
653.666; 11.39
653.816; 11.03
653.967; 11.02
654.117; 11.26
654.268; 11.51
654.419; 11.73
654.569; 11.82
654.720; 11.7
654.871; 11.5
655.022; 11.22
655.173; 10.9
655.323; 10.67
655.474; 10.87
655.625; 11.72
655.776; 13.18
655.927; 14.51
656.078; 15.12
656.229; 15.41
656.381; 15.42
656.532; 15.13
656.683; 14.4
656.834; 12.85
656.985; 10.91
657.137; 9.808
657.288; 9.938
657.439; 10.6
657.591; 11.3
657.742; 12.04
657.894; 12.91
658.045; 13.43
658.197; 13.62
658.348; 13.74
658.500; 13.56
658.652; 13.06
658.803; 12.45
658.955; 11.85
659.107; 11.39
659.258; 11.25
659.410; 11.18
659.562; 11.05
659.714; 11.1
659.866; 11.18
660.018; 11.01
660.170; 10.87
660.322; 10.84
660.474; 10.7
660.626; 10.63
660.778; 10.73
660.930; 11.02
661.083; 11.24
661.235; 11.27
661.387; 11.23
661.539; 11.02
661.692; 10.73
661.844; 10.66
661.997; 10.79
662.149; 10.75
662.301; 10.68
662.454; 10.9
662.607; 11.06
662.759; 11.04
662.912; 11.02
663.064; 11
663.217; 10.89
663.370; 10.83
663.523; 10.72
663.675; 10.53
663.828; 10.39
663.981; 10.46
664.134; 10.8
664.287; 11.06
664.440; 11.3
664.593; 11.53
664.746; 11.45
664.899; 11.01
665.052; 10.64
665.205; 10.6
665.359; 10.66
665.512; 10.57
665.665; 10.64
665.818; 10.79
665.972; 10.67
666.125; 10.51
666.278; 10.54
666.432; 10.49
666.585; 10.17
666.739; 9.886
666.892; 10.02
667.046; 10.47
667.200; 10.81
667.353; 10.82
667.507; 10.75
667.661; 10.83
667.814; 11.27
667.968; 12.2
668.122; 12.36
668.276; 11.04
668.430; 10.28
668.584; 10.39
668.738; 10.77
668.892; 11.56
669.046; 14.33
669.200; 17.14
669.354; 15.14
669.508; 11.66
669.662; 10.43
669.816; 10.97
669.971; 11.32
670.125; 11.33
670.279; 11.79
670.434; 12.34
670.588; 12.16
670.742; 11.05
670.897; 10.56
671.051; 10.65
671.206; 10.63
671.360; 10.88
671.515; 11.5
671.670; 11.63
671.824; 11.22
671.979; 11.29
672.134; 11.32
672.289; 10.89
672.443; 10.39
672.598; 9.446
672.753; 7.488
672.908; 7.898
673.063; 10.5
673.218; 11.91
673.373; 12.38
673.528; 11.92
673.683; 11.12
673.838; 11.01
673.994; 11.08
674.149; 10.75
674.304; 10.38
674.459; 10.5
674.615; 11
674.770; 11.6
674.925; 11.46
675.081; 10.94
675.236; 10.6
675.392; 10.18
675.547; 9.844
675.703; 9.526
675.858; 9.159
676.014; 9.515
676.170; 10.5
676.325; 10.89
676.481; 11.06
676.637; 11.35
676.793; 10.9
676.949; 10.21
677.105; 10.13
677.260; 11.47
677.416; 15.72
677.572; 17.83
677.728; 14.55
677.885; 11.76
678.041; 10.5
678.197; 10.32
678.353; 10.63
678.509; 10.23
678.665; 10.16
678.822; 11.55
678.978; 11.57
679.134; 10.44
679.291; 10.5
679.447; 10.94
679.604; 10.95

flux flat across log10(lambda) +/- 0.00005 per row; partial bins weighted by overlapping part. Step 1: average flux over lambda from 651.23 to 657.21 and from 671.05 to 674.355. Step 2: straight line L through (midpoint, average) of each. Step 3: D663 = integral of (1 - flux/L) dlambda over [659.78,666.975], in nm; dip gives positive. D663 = 0.28 nm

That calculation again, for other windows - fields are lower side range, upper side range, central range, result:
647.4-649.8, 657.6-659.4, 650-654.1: 0.08 nm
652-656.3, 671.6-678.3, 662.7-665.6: 0.12 nm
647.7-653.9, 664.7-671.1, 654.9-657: -0.42 nm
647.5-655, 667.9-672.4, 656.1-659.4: -0.45 nm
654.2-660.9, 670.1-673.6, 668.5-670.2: -0.18 nm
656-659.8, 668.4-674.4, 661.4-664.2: 0.30 nm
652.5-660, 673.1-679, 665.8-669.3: 0.08 nm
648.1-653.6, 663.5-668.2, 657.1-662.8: -0.35 nm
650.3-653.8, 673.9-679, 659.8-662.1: 0.02 nm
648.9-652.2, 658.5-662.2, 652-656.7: -0.48 nm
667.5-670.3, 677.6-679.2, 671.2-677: 0.48 nm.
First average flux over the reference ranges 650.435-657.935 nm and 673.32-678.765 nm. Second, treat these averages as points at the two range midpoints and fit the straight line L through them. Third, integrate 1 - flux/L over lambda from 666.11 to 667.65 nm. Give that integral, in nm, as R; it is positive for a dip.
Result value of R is 0.121 nm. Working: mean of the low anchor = 11.6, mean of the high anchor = 11.2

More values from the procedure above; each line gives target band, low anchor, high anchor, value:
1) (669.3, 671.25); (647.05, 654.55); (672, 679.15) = -0.10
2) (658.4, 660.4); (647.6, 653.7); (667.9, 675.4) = -0.13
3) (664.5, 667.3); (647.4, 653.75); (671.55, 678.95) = 0.06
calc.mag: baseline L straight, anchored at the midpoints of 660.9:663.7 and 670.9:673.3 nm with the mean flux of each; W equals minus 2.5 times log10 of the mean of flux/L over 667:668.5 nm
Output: -0.04 mag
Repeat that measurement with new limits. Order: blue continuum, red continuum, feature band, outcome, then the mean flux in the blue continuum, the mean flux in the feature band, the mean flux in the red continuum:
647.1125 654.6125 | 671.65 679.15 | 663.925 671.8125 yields -0.03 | 10.8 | 11.2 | 11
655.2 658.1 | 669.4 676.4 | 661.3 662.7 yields 0.11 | 12.6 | 10.9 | 10.8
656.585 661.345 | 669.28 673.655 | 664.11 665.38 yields 0.04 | 11.7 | 11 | 11.1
